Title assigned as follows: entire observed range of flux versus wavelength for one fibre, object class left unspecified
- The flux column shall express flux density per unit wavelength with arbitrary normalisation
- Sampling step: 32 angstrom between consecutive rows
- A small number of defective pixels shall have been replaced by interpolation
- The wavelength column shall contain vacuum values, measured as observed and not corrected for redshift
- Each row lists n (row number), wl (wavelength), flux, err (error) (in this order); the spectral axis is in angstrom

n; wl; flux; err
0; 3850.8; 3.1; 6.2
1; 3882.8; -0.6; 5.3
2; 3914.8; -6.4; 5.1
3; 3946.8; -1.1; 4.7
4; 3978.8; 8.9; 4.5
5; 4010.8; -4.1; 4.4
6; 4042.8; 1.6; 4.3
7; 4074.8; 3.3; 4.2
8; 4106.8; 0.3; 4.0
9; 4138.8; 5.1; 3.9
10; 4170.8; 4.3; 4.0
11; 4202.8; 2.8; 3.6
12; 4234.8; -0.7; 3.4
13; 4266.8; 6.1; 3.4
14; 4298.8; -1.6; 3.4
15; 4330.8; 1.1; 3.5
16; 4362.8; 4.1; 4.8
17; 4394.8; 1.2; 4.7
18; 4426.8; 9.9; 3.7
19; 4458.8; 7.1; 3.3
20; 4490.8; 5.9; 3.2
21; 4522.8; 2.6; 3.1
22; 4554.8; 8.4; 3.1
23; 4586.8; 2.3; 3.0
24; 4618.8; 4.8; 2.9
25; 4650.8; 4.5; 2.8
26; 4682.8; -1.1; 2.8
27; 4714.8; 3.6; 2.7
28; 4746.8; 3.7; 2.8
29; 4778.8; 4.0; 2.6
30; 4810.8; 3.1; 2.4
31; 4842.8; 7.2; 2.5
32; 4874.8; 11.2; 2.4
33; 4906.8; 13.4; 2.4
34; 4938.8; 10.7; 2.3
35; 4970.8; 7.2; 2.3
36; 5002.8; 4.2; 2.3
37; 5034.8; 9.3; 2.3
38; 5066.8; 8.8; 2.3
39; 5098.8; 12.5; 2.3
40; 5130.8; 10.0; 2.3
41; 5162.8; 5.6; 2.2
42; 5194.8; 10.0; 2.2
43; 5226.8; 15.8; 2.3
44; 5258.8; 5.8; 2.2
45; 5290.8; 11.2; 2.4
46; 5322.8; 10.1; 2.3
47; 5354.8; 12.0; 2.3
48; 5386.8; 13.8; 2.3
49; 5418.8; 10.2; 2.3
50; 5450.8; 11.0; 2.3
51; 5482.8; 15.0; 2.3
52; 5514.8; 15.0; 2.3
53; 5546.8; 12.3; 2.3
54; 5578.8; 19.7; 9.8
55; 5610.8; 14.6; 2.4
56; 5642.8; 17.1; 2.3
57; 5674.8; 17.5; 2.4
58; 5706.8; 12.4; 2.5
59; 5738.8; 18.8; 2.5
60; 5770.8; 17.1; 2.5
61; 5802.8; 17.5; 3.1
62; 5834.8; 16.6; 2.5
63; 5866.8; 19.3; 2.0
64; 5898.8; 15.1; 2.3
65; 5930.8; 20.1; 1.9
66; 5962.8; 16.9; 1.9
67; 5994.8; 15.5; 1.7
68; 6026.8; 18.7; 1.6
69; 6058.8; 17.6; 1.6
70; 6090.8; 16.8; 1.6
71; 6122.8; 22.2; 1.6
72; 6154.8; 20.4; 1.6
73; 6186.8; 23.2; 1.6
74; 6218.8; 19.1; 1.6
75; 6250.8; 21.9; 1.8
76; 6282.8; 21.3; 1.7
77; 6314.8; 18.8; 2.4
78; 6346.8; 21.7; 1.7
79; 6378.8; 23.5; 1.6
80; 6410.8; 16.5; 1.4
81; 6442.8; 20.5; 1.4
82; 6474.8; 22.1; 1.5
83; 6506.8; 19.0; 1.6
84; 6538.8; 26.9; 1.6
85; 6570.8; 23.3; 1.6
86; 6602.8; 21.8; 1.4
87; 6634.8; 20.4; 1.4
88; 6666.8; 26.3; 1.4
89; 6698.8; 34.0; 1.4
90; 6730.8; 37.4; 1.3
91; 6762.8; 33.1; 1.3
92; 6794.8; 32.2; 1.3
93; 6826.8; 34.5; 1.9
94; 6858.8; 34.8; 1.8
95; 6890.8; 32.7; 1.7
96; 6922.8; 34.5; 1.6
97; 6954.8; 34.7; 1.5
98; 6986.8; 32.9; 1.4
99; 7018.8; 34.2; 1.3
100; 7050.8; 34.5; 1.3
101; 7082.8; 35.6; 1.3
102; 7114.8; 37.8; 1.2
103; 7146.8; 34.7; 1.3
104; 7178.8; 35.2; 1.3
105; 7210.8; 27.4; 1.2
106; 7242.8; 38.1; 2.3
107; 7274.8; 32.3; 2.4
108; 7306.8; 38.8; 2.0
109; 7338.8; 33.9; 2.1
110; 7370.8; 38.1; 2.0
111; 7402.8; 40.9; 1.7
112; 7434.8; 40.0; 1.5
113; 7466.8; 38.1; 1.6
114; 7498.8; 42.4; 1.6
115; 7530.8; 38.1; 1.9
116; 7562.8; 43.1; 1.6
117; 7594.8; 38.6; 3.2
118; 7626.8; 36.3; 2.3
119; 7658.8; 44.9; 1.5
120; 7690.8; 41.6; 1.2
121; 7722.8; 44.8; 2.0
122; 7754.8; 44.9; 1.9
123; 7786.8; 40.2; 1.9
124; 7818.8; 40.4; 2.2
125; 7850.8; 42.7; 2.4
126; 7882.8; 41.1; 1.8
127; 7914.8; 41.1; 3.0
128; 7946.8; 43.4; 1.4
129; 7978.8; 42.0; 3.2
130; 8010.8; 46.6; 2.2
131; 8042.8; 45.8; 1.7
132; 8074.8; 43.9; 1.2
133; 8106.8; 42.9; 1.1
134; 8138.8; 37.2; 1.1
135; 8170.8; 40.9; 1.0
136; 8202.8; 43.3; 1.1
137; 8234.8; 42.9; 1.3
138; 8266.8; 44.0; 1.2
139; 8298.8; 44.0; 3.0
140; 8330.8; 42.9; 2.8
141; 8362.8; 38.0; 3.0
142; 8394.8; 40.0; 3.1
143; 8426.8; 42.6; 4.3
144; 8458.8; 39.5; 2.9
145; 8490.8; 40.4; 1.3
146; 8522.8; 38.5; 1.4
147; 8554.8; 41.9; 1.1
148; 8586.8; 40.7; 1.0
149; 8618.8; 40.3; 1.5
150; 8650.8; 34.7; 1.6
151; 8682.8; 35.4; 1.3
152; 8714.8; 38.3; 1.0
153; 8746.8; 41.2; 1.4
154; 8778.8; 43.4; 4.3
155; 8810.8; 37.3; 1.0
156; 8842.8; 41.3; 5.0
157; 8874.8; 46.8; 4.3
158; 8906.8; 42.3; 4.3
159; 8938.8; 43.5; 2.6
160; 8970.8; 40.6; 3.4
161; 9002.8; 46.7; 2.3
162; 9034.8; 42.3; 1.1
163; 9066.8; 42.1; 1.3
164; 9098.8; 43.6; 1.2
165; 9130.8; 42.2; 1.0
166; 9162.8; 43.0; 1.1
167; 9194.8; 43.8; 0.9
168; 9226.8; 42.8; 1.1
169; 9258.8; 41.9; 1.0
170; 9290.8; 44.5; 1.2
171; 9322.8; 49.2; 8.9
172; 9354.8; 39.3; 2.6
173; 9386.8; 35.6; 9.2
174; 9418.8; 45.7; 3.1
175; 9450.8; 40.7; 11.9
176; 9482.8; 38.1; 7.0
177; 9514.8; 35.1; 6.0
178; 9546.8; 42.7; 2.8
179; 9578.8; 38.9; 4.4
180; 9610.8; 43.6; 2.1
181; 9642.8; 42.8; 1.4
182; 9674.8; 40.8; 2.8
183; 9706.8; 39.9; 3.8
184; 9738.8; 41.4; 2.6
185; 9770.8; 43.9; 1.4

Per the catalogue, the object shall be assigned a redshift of 0.67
